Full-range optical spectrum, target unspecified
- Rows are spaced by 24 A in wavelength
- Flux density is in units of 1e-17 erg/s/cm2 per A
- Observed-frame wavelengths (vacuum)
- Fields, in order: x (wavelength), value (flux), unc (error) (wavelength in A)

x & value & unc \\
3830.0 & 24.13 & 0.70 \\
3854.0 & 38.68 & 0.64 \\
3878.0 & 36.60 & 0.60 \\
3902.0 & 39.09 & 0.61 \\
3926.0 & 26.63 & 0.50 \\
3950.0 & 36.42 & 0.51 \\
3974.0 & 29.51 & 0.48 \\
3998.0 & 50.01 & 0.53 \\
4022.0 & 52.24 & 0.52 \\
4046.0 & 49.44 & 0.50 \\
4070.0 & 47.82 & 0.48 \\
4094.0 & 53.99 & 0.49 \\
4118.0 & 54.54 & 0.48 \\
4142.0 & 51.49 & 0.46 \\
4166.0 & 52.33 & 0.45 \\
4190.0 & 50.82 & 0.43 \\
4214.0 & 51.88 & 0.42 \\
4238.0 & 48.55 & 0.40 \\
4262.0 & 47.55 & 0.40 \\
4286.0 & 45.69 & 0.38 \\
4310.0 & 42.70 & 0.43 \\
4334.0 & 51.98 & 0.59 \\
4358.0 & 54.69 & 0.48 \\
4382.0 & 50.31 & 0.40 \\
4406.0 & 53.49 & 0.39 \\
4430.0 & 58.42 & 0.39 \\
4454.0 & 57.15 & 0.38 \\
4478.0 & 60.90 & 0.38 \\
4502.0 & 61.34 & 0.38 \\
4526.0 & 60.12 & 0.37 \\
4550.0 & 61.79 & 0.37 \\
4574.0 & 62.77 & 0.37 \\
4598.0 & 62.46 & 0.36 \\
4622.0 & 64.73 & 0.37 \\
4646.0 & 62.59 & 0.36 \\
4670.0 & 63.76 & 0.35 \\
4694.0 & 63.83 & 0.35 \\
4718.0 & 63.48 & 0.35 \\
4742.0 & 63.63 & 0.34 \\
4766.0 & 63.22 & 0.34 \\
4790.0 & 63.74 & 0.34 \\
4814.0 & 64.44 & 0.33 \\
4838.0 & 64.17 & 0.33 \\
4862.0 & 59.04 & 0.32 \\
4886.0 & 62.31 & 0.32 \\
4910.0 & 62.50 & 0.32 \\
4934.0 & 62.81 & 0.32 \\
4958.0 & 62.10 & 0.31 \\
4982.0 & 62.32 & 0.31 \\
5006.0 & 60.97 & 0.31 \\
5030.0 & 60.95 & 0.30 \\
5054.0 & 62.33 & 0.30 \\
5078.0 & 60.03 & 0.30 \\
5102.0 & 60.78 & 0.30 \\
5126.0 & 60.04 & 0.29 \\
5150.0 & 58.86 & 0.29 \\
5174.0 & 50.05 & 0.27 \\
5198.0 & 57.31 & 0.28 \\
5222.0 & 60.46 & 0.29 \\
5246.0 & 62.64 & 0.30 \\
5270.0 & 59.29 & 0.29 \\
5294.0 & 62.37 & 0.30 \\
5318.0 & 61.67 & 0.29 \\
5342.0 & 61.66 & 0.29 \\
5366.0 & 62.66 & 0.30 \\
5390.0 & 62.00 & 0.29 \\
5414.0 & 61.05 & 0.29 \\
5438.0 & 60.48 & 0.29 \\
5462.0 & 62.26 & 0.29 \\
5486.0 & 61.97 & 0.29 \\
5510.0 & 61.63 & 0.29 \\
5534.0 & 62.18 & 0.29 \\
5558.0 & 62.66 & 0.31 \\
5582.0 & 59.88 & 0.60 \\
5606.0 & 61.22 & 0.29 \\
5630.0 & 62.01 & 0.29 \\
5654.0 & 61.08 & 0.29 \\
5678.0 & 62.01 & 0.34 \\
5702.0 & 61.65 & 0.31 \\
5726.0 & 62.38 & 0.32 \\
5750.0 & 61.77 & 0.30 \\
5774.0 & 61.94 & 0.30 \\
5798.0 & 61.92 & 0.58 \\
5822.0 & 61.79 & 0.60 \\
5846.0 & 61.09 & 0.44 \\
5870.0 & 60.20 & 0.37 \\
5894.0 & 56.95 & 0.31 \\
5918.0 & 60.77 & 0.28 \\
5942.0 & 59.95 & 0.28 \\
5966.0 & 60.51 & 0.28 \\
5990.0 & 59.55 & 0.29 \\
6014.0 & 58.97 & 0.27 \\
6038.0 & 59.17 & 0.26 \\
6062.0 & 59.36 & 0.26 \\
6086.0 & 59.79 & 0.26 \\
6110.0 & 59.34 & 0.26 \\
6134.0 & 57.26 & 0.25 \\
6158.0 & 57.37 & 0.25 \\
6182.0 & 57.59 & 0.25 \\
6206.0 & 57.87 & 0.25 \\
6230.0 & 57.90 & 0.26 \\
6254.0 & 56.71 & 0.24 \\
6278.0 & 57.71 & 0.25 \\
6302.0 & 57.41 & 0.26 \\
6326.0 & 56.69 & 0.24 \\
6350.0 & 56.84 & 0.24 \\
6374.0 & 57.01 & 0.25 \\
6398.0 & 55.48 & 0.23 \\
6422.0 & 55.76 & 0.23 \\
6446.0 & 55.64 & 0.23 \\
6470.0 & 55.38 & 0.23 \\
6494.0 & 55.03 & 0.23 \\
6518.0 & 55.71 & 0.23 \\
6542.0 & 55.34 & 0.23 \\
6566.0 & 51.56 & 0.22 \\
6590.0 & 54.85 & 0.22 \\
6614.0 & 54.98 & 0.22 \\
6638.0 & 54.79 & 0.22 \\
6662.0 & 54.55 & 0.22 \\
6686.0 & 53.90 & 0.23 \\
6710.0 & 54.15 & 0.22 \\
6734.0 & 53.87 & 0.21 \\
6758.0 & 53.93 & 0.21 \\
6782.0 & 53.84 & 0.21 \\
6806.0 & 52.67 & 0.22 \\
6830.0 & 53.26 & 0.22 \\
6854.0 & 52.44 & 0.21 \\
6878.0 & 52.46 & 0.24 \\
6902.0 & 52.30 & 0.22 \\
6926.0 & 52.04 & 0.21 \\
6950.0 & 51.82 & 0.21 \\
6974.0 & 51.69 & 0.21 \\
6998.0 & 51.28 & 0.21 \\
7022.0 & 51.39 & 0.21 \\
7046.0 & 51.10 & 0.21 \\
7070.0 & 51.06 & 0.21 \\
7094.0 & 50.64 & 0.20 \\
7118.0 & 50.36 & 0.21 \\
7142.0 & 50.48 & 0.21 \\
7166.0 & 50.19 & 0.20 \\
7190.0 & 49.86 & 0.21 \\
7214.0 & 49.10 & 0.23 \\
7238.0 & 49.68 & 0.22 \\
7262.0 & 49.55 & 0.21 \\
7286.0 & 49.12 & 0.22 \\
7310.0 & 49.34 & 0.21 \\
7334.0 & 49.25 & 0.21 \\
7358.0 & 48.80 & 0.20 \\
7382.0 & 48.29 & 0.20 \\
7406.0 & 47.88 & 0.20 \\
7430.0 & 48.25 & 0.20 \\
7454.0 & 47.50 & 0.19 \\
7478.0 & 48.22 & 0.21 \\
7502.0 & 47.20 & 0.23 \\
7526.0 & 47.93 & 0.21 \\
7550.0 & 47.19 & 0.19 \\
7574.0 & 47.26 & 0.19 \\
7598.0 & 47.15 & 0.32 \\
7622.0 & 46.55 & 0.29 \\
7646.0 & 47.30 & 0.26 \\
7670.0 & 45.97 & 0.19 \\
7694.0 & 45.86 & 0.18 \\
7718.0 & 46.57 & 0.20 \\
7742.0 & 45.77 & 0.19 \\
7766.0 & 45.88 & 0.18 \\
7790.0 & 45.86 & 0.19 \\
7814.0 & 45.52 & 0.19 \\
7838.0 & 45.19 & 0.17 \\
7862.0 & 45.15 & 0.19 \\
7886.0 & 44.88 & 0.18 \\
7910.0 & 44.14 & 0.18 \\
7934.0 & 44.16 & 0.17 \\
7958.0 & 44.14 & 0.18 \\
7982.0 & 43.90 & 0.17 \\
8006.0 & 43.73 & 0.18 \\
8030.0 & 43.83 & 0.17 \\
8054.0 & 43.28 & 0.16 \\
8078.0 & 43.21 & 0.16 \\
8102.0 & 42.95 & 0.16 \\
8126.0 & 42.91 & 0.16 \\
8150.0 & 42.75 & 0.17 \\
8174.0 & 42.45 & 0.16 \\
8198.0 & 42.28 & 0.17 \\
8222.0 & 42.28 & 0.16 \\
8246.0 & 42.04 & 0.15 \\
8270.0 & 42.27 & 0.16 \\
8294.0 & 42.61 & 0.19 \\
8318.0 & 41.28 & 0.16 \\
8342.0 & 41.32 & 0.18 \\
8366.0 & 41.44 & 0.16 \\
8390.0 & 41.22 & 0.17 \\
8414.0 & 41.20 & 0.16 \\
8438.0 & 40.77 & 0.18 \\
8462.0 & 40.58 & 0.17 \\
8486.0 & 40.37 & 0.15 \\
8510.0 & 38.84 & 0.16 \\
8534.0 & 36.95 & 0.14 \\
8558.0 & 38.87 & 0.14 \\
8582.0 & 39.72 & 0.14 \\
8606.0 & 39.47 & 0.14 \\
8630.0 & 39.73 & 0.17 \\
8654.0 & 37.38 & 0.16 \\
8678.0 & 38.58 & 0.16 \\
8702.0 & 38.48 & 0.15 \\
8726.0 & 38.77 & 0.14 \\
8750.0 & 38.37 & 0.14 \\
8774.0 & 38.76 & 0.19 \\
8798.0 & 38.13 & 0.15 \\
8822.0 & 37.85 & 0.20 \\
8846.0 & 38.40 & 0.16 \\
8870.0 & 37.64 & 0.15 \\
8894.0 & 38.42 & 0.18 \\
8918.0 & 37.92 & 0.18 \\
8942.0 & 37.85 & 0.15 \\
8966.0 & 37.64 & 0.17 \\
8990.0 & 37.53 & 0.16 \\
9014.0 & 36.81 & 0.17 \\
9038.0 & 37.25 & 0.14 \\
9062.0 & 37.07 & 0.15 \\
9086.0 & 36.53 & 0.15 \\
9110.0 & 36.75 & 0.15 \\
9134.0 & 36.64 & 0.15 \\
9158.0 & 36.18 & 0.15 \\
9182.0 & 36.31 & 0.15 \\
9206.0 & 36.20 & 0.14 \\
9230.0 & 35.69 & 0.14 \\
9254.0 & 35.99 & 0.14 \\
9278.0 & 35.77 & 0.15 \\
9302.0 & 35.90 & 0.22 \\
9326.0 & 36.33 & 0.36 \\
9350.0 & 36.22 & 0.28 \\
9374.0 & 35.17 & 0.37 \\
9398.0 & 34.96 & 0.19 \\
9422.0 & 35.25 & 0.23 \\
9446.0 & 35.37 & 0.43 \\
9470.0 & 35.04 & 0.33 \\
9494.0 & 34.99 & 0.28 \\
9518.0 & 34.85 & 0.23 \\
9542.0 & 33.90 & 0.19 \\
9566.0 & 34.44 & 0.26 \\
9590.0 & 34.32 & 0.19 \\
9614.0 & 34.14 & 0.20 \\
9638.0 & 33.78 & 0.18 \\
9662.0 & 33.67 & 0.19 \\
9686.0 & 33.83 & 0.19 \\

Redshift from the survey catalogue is 0.00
